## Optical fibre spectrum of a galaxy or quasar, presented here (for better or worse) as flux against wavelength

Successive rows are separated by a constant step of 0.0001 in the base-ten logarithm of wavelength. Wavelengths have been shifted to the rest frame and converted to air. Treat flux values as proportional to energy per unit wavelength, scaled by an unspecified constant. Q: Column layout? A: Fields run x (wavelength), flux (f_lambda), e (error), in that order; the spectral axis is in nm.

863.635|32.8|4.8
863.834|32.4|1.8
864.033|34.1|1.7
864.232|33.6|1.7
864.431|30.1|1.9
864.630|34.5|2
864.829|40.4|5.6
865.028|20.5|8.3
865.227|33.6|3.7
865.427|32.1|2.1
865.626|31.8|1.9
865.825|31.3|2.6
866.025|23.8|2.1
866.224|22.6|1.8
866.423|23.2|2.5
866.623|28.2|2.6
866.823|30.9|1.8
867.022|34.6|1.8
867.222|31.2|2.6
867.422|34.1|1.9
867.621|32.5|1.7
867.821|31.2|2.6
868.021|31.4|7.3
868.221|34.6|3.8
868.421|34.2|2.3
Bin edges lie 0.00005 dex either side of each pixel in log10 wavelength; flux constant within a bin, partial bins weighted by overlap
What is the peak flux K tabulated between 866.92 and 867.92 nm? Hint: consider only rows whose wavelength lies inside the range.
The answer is 34.6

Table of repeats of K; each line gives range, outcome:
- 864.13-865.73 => 40.4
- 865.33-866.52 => 32.1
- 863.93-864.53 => 34.1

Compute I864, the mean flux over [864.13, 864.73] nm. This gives 32.8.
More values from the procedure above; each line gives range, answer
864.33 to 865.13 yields 31.4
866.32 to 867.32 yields 29.6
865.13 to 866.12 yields 30.5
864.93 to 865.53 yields 28.8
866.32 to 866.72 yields 25.7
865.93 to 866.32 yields 23.2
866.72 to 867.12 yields 32.7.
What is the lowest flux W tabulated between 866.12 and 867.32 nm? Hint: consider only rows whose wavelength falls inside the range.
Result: 22.6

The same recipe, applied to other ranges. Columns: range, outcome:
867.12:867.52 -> 31.2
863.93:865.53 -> 20.5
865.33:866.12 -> 23.8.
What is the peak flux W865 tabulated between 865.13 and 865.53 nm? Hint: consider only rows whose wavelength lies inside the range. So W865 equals 33.6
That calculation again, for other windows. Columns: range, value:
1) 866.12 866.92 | 30.9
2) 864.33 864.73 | 34.5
